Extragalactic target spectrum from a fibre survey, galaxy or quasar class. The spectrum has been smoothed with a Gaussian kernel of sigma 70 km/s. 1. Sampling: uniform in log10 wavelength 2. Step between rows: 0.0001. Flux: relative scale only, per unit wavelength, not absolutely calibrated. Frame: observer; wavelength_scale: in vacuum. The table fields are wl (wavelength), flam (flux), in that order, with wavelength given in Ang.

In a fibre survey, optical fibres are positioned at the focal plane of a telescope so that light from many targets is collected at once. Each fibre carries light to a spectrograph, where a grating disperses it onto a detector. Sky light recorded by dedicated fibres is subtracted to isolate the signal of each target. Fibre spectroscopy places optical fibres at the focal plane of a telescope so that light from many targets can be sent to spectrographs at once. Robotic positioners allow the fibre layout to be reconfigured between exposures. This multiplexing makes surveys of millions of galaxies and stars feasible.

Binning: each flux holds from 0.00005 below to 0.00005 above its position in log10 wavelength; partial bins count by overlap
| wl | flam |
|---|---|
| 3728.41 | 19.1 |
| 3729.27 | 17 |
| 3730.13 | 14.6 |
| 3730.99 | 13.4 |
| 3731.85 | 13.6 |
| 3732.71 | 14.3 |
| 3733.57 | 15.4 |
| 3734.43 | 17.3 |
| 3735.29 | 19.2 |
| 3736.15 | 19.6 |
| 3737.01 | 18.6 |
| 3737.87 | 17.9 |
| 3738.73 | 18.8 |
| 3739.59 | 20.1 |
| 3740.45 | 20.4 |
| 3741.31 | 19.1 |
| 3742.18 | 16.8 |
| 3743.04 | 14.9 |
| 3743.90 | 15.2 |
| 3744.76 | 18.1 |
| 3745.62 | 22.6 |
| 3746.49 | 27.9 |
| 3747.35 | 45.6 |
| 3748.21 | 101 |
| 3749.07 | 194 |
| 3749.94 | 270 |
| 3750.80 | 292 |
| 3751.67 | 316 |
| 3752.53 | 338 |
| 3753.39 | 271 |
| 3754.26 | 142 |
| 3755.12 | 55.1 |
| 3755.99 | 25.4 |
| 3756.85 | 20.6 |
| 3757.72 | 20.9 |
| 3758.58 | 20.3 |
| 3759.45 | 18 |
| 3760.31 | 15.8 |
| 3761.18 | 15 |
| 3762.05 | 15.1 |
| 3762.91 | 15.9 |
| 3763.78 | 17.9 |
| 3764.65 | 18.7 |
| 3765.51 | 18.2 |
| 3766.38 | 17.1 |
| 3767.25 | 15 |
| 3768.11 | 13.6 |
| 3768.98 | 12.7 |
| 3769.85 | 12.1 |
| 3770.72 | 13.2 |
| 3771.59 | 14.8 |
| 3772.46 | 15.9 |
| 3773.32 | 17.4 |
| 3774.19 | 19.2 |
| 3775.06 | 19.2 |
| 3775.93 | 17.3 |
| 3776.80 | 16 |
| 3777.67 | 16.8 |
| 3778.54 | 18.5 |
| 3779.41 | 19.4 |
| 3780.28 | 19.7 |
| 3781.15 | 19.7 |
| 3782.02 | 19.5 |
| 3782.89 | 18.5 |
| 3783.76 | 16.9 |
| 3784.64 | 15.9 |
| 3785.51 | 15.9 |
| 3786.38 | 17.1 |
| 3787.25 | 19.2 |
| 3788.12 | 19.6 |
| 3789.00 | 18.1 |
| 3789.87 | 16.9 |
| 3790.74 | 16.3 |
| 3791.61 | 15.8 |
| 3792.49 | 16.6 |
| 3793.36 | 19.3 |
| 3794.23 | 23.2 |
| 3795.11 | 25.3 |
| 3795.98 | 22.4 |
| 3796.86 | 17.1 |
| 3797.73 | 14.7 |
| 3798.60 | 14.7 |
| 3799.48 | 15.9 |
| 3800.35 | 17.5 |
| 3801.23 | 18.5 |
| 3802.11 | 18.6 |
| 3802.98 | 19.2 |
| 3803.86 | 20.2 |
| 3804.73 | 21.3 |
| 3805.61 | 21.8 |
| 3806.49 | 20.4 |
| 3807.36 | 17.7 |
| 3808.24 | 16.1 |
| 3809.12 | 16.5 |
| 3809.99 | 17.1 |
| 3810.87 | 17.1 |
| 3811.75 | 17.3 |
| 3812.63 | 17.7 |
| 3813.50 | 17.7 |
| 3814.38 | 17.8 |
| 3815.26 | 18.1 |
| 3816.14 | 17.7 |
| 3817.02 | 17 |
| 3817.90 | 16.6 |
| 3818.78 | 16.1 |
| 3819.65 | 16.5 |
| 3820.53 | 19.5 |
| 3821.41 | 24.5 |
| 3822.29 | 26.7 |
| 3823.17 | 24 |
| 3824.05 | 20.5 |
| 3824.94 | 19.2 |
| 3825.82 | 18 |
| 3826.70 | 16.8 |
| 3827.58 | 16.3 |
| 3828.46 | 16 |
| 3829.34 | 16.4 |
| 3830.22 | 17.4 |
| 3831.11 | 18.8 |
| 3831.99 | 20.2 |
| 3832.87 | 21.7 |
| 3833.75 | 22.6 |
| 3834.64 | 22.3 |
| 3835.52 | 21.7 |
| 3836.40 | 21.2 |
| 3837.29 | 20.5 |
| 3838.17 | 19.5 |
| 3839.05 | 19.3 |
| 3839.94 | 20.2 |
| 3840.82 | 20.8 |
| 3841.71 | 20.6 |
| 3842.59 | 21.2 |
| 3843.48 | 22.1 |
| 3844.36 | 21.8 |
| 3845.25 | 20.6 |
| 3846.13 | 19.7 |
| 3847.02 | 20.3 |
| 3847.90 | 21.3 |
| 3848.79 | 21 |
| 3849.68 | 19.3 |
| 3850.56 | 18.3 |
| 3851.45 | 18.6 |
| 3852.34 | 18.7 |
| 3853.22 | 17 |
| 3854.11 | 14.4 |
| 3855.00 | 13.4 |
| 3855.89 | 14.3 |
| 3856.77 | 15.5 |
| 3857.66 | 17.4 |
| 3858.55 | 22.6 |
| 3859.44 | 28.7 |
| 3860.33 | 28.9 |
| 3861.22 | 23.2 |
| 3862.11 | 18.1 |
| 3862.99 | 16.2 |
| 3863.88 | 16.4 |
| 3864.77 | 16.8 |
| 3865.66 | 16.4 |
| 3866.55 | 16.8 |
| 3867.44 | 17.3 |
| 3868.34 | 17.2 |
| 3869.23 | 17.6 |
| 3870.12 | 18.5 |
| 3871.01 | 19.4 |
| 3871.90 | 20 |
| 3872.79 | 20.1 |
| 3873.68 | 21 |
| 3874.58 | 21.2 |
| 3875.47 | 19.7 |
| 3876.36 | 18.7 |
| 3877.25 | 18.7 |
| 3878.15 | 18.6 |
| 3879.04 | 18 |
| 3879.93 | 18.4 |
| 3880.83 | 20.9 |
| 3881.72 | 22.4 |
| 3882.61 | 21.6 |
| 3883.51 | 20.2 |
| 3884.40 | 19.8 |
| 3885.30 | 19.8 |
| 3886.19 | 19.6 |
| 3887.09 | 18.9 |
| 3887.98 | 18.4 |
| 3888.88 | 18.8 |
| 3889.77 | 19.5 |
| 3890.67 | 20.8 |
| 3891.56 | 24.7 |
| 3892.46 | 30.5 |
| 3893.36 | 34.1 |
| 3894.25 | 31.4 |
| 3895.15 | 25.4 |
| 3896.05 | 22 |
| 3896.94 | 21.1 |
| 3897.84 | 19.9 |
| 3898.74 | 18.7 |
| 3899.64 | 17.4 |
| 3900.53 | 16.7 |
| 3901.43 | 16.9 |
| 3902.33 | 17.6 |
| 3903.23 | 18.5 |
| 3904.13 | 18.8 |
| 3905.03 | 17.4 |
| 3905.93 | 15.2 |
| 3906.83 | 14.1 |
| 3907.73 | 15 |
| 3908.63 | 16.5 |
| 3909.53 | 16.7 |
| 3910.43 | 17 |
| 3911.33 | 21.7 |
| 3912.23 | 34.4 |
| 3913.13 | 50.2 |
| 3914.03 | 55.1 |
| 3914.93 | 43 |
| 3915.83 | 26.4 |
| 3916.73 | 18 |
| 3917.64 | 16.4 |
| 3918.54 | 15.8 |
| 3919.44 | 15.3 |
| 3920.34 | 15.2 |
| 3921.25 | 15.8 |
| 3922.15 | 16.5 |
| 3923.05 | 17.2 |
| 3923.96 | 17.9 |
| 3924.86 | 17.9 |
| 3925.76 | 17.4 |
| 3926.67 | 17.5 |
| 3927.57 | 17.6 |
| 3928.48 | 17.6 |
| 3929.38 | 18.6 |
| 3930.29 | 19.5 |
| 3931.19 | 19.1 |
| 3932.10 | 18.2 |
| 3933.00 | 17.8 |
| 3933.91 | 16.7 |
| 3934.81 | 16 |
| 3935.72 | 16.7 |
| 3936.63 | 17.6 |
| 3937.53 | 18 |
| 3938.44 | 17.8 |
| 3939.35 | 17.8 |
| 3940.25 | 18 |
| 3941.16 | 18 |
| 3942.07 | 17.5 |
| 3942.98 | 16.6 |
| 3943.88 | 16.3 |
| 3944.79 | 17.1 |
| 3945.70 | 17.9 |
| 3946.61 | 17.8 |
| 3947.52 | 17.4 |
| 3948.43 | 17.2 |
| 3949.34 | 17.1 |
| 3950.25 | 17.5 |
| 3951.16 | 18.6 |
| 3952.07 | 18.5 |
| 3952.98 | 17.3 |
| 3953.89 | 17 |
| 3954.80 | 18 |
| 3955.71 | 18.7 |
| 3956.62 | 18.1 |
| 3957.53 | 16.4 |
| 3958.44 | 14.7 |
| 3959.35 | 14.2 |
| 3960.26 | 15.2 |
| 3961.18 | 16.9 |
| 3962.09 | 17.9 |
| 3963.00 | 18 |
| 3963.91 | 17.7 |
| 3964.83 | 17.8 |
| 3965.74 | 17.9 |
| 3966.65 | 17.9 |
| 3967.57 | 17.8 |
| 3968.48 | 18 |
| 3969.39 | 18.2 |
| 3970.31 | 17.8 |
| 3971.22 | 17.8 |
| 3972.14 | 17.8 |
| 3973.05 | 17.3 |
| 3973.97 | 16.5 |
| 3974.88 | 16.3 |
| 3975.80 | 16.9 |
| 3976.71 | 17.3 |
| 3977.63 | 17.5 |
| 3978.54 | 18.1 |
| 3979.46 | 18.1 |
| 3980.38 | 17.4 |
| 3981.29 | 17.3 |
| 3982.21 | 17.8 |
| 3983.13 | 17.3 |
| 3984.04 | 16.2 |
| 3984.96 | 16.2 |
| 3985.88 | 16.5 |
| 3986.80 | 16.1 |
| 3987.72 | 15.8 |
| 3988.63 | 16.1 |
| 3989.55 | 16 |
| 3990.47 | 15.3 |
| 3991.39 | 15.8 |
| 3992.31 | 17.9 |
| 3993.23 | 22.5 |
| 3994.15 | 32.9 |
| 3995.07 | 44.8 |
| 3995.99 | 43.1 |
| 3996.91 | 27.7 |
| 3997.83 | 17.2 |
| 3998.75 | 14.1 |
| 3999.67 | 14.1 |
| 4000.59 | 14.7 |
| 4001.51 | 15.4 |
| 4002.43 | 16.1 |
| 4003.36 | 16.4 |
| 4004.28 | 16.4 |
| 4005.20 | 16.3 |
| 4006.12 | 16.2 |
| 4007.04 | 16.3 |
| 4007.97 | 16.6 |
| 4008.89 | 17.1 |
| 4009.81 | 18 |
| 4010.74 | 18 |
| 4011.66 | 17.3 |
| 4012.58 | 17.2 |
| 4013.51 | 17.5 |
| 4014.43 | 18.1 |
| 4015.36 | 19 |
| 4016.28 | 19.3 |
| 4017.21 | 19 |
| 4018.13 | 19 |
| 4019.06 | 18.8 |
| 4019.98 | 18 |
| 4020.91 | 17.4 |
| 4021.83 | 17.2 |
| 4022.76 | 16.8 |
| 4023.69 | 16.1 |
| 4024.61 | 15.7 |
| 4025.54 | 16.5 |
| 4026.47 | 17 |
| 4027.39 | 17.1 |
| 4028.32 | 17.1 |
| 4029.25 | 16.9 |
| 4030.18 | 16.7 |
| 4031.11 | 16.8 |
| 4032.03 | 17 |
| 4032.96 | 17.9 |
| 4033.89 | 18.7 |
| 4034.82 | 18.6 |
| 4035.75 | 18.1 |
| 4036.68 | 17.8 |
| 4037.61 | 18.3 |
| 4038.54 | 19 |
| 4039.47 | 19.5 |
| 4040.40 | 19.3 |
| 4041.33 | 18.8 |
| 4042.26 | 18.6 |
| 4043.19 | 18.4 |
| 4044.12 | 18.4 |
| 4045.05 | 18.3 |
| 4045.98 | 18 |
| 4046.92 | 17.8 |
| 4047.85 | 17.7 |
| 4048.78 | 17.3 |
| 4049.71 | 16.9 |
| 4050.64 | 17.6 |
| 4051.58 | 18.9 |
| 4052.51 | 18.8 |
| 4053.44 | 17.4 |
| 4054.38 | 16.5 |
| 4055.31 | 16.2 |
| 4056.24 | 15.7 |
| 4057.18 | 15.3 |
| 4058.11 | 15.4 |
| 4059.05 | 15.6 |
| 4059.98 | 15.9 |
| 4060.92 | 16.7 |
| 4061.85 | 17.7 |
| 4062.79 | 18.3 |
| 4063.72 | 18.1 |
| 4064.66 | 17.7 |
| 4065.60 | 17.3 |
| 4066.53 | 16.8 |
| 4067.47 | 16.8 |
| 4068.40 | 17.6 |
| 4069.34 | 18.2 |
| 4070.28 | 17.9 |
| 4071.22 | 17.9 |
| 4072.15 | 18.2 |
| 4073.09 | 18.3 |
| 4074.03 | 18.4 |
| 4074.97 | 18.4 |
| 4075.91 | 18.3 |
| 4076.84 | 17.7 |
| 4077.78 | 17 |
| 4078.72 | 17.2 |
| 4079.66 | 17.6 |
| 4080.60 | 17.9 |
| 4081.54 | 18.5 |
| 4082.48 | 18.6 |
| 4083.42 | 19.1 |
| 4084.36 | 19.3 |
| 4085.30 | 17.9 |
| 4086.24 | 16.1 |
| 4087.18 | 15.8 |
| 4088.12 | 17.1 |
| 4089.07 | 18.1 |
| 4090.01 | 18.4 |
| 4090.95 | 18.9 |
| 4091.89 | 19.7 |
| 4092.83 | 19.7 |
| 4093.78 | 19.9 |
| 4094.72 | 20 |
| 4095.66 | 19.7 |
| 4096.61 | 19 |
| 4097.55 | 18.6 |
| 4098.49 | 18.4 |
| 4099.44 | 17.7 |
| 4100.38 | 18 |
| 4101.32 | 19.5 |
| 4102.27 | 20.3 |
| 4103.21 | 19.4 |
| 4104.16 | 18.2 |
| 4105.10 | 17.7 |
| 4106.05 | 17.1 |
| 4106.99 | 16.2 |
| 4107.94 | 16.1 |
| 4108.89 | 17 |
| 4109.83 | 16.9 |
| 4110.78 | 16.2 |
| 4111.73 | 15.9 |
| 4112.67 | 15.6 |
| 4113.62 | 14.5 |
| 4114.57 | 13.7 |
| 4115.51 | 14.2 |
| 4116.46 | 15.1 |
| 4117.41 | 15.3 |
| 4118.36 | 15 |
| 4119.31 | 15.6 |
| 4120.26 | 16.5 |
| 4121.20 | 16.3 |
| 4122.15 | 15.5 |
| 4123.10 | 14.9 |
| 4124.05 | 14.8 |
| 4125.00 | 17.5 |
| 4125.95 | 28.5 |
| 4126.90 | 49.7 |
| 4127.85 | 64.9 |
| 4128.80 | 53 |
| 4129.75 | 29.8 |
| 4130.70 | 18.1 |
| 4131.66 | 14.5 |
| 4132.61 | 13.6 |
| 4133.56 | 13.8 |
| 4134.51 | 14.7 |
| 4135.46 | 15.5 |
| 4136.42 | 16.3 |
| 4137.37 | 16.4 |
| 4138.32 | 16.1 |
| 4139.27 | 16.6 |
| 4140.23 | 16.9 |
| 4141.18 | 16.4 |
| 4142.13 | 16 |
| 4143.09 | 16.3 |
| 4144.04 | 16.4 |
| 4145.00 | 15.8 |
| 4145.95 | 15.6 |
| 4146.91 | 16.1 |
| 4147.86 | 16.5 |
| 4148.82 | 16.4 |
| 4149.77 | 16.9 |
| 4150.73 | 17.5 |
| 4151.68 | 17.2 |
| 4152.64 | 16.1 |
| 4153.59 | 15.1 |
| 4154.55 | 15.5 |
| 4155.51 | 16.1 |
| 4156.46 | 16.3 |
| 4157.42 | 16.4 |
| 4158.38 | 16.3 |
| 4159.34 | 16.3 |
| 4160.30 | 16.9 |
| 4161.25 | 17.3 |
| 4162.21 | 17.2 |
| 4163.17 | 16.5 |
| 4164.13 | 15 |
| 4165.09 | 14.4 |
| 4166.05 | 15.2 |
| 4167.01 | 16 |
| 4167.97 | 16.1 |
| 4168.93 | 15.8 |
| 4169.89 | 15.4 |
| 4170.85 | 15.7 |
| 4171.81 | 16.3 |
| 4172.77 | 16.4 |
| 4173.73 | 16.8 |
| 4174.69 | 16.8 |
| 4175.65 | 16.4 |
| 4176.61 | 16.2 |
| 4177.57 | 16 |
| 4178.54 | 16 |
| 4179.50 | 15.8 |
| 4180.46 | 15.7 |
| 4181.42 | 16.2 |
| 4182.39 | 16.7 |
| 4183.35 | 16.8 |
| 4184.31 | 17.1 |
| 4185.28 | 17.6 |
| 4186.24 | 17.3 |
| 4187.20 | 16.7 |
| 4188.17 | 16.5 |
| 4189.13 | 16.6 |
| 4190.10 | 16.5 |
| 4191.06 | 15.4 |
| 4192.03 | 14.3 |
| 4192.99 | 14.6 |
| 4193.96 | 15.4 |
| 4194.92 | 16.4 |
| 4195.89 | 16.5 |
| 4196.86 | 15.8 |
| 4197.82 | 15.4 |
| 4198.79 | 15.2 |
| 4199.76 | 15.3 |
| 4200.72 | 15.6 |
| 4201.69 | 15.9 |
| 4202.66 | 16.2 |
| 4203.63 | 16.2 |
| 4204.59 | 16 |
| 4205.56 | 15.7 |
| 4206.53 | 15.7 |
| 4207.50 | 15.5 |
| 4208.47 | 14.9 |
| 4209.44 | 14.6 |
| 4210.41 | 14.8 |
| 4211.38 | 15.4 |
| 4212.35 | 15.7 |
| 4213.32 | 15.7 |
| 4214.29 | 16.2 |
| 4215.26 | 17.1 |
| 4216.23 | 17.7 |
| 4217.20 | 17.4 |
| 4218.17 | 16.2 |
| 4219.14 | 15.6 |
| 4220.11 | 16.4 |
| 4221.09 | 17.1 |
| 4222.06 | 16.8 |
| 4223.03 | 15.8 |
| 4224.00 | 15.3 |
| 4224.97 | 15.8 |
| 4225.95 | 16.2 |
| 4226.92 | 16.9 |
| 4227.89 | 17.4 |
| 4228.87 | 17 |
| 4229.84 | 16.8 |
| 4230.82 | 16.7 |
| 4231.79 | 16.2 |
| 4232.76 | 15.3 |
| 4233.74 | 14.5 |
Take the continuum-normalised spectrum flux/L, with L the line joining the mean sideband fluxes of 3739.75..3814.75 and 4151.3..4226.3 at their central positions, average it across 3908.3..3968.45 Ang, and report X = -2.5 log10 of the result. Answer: 0.49 mag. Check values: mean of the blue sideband 39.2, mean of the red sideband 16.1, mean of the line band 19.2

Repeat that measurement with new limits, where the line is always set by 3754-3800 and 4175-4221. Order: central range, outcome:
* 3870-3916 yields -0.163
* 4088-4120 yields -0.029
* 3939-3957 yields 0.053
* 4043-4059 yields 0.014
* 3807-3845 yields 0.026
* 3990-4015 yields -0.101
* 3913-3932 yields -0.159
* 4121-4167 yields -0.149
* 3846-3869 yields 0.038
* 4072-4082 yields -0.044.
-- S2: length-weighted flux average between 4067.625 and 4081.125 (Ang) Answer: 17.9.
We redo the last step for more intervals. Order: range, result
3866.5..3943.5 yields 20.2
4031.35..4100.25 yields 17.9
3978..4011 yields 18.9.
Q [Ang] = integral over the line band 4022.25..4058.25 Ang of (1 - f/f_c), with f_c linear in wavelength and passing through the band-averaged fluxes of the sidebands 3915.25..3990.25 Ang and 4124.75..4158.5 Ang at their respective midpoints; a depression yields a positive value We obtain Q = 2.2 Ang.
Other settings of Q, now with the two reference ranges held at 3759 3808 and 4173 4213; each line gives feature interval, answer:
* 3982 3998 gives -4.55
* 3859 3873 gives -1.77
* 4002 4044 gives -2.44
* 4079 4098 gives -2.44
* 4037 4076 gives -2.73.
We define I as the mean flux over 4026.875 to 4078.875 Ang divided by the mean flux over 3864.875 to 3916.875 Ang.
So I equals 0.82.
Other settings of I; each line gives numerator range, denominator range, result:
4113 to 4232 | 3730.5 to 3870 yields 0.58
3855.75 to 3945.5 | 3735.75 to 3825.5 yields 0.56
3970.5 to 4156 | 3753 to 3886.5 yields 0.86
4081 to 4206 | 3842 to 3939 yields 0.88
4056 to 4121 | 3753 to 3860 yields 0.80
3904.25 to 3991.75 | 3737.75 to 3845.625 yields 0.55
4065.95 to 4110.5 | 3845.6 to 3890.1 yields 0.94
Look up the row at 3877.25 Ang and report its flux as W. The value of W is 18.7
